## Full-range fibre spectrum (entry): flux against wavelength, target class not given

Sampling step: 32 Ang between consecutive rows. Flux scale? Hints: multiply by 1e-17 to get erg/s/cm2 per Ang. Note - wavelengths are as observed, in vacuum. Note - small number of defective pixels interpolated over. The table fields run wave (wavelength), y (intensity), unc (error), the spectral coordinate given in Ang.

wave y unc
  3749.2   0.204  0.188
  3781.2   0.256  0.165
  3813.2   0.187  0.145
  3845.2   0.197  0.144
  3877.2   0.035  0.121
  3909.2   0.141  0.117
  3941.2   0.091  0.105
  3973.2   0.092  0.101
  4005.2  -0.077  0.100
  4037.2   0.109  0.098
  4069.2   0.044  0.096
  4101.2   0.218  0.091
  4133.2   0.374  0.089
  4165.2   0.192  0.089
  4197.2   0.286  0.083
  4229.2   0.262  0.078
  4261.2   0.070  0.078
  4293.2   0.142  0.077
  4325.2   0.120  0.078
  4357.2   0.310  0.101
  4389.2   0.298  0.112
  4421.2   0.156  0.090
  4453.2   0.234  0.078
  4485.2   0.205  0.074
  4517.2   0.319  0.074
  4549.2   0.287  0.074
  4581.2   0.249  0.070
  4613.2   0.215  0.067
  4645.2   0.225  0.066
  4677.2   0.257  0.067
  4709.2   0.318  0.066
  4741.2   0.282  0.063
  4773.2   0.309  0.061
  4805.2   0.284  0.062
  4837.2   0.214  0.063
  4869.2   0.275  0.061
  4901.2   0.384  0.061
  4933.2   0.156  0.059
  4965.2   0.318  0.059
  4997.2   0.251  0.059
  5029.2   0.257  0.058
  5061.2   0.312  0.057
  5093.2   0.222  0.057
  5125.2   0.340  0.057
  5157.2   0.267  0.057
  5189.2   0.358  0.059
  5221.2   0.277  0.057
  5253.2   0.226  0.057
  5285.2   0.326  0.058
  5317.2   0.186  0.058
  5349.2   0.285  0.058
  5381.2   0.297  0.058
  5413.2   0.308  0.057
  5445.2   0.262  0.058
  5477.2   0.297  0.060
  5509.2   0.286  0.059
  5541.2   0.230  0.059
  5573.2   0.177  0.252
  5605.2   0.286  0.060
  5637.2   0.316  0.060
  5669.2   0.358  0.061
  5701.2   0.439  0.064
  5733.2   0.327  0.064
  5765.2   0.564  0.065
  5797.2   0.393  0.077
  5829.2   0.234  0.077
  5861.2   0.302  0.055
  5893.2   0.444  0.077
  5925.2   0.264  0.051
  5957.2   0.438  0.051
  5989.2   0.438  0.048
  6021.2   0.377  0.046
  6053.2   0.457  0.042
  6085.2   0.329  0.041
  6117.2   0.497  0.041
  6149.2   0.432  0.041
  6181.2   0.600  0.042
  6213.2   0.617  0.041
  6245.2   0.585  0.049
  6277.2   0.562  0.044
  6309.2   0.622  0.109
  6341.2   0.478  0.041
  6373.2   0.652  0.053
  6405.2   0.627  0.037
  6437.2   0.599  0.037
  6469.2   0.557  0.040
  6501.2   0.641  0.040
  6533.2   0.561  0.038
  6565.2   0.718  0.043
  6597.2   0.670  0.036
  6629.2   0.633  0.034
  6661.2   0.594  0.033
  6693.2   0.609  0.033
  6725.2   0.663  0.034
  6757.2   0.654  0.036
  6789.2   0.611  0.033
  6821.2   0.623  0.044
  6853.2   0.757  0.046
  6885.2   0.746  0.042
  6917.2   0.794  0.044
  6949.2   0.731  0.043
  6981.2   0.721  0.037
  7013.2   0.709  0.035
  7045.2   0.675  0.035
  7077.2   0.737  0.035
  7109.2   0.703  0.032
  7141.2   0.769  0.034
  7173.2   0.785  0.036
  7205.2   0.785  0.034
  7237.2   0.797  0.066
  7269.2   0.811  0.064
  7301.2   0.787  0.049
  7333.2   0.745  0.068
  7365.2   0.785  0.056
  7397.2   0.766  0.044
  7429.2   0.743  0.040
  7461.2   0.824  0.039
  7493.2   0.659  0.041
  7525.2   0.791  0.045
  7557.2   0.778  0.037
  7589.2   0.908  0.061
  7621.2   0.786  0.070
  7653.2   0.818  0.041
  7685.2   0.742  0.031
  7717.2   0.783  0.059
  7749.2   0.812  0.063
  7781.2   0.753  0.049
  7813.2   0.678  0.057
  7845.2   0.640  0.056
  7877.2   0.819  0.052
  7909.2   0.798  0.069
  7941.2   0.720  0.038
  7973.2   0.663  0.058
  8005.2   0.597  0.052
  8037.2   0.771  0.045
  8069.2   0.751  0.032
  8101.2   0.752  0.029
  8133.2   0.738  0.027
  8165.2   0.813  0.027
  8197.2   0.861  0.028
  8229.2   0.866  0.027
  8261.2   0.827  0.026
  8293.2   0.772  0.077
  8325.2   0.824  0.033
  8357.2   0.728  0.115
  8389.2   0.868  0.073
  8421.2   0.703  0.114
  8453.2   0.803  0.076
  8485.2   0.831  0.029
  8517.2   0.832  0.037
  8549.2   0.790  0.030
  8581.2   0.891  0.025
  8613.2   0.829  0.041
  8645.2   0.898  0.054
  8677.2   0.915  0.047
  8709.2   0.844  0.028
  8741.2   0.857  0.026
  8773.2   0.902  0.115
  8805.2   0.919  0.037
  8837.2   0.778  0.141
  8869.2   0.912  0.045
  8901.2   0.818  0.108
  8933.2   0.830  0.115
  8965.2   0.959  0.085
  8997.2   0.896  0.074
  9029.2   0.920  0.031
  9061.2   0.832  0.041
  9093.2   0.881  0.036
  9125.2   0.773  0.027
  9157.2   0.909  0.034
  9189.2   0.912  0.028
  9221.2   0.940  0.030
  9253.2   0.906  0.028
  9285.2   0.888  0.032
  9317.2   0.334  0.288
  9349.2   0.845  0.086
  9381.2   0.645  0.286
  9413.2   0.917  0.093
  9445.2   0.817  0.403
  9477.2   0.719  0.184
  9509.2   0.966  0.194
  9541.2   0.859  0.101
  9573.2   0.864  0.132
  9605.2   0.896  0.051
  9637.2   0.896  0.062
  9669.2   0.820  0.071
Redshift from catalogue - 0.546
